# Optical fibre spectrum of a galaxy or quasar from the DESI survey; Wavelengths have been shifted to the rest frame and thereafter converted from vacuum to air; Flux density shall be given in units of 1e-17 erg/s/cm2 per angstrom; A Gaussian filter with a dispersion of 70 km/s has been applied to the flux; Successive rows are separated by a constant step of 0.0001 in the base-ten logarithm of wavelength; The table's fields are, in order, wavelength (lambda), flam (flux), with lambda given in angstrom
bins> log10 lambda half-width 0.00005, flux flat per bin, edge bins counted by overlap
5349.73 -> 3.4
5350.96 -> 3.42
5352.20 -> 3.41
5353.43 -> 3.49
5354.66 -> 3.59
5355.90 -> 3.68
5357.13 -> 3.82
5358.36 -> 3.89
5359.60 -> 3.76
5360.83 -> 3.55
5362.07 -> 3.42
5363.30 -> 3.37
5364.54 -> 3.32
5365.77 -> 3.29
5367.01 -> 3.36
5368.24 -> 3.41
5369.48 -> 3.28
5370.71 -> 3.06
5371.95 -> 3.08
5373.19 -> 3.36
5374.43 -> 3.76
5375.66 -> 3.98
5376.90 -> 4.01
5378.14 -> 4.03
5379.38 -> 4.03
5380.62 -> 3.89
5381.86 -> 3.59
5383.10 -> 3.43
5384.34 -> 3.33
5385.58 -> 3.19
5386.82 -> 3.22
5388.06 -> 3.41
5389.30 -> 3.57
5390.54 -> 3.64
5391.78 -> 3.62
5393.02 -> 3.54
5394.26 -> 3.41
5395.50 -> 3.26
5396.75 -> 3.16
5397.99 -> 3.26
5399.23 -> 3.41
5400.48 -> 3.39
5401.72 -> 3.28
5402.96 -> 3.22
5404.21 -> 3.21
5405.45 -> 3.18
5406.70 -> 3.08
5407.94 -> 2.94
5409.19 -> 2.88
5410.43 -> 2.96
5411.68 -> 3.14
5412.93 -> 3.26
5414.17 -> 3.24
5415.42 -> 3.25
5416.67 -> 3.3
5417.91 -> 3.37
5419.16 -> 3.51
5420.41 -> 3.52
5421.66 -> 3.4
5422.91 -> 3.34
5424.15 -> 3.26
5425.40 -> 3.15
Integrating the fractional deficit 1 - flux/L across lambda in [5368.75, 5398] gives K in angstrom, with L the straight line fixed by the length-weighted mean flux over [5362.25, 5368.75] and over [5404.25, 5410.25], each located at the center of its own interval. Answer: -2.63 angstrom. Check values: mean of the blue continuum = 3.36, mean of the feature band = 3.51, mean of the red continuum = 3.04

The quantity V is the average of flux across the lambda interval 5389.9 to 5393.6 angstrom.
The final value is 3.6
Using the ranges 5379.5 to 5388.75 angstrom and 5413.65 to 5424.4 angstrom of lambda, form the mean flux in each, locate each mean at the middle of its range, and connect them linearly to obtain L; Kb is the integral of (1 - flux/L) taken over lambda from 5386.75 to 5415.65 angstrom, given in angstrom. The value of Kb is 1.2 angstrom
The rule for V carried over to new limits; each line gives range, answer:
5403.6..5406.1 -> 3.19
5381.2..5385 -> 3.45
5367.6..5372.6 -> 3.21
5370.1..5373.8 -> 3.16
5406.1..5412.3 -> 3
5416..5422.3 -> 3.42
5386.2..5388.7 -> 3.32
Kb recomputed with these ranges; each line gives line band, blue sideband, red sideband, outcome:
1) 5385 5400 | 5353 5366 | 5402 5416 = -0.53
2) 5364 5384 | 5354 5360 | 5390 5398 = 0.22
